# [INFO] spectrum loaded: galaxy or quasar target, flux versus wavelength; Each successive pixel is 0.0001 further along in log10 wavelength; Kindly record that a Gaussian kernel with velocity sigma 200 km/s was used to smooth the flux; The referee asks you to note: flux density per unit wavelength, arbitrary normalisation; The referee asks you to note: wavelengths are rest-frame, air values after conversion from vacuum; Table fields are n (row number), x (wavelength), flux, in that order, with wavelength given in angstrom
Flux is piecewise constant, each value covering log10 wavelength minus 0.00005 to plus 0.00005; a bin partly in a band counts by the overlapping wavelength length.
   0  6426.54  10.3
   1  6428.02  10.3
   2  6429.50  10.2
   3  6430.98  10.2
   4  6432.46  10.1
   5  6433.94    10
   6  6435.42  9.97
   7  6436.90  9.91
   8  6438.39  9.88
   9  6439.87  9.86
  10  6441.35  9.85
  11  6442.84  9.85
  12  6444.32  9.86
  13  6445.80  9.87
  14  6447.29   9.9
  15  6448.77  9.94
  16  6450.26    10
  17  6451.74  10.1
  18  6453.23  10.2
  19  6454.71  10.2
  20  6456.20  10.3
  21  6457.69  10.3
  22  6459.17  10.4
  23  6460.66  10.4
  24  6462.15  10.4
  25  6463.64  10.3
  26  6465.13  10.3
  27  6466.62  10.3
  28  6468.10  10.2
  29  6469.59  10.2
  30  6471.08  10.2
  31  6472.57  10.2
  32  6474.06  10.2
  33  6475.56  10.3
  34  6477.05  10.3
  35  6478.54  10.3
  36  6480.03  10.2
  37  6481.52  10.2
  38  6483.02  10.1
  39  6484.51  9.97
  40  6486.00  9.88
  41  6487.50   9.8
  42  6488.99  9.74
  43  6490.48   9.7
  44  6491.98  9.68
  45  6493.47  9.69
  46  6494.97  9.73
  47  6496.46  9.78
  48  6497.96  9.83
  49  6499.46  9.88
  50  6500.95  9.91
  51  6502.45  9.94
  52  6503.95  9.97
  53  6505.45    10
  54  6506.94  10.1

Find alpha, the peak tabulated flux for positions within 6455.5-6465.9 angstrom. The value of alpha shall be 10.4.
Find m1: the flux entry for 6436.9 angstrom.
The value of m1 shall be 9.91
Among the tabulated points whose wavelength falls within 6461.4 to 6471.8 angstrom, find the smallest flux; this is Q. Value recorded 10.2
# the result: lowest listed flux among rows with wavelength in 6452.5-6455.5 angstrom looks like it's 10.2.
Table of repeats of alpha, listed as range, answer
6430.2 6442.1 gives 10.2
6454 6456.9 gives 10.3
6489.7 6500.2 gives 9.88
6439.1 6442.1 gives 9.86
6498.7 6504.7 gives 9.97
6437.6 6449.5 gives 9.94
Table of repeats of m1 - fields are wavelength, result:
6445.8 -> 9.87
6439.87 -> 9.86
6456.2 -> 10.3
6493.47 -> 9.69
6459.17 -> 10.4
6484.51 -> 9.97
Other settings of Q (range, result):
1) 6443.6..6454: 9.86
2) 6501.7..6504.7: 9.94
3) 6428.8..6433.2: 10.1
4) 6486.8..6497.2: 9.68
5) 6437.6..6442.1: 9.85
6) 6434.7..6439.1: 9.88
